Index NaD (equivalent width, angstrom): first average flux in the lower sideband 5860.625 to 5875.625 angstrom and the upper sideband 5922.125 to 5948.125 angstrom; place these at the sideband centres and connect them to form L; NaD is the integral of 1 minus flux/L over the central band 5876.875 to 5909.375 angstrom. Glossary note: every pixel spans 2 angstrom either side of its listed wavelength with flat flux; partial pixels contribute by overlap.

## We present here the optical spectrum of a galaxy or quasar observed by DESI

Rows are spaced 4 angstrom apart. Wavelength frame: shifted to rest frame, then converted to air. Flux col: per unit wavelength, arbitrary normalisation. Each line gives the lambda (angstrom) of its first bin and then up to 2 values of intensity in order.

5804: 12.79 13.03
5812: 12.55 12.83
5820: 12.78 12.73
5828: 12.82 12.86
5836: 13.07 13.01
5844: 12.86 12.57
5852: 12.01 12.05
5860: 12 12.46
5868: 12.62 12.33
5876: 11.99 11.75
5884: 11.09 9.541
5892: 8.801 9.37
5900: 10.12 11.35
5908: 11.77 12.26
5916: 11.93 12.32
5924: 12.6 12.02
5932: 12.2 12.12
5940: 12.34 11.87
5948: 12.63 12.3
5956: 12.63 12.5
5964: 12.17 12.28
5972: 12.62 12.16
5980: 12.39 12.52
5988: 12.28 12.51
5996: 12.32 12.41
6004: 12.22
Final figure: 4.80 angstrom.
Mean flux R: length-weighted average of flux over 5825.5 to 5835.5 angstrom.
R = 12.9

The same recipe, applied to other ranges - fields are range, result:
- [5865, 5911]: 11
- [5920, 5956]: 12.3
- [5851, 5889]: 11.8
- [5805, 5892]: 12.3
